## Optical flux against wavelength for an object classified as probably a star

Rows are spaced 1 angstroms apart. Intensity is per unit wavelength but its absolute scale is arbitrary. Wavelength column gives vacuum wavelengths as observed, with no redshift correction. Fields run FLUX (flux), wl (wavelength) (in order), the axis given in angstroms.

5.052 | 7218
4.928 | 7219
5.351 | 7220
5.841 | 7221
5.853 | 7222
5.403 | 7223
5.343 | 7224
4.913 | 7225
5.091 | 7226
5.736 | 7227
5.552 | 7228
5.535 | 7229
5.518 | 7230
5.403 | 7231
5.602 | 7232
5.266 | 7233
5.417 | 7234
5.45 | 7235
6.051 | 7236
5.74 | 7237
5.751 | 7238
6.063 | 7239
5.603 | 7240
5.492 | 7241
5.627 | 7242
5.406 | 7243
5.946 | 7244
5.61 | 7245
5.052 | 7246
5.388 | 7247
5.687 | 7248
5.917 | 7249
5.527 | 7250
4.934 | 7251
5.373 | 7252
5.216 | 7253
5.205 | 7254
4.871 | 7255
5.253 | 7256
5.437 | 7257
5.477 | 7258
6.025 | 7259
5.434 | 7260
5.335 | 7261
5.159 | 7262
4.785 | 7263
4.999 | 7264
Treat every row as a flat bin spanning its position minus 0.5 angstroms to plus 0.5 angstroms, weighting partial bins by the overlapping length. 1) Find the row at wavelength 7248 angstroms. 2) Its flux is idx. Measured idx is 5.687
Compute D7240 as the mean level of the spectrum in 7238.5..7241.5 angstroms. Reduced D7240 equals 5.72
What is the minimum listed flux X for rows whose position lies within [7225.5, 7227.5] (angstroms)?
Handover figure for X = 5.091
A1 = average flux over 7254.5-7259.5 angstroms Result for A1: 5.41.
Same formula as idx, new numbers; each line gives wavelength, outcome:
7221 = 5.841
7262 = 5.159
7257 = 5.437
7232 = 5.602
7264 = 4.999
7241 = 5.492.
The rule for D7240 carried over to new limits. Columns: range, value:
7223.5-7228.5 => 5.33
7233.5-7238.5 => 5.68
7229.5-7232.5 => 5.51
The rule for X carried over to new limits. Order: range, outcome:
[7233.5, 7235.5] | 5.417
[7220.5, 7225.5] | 4.913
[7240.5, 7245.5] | 5.406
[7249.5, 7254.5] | 4.934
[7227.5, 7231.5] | 5.403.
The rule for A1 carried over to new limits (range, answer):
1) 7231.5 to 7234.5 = 5.43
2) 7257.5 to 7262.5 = 5.49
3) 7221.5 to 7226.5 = 5.32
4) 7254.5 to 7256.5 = 5.06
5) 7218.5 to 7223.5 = 5.48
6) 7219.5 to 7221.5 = 5.6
